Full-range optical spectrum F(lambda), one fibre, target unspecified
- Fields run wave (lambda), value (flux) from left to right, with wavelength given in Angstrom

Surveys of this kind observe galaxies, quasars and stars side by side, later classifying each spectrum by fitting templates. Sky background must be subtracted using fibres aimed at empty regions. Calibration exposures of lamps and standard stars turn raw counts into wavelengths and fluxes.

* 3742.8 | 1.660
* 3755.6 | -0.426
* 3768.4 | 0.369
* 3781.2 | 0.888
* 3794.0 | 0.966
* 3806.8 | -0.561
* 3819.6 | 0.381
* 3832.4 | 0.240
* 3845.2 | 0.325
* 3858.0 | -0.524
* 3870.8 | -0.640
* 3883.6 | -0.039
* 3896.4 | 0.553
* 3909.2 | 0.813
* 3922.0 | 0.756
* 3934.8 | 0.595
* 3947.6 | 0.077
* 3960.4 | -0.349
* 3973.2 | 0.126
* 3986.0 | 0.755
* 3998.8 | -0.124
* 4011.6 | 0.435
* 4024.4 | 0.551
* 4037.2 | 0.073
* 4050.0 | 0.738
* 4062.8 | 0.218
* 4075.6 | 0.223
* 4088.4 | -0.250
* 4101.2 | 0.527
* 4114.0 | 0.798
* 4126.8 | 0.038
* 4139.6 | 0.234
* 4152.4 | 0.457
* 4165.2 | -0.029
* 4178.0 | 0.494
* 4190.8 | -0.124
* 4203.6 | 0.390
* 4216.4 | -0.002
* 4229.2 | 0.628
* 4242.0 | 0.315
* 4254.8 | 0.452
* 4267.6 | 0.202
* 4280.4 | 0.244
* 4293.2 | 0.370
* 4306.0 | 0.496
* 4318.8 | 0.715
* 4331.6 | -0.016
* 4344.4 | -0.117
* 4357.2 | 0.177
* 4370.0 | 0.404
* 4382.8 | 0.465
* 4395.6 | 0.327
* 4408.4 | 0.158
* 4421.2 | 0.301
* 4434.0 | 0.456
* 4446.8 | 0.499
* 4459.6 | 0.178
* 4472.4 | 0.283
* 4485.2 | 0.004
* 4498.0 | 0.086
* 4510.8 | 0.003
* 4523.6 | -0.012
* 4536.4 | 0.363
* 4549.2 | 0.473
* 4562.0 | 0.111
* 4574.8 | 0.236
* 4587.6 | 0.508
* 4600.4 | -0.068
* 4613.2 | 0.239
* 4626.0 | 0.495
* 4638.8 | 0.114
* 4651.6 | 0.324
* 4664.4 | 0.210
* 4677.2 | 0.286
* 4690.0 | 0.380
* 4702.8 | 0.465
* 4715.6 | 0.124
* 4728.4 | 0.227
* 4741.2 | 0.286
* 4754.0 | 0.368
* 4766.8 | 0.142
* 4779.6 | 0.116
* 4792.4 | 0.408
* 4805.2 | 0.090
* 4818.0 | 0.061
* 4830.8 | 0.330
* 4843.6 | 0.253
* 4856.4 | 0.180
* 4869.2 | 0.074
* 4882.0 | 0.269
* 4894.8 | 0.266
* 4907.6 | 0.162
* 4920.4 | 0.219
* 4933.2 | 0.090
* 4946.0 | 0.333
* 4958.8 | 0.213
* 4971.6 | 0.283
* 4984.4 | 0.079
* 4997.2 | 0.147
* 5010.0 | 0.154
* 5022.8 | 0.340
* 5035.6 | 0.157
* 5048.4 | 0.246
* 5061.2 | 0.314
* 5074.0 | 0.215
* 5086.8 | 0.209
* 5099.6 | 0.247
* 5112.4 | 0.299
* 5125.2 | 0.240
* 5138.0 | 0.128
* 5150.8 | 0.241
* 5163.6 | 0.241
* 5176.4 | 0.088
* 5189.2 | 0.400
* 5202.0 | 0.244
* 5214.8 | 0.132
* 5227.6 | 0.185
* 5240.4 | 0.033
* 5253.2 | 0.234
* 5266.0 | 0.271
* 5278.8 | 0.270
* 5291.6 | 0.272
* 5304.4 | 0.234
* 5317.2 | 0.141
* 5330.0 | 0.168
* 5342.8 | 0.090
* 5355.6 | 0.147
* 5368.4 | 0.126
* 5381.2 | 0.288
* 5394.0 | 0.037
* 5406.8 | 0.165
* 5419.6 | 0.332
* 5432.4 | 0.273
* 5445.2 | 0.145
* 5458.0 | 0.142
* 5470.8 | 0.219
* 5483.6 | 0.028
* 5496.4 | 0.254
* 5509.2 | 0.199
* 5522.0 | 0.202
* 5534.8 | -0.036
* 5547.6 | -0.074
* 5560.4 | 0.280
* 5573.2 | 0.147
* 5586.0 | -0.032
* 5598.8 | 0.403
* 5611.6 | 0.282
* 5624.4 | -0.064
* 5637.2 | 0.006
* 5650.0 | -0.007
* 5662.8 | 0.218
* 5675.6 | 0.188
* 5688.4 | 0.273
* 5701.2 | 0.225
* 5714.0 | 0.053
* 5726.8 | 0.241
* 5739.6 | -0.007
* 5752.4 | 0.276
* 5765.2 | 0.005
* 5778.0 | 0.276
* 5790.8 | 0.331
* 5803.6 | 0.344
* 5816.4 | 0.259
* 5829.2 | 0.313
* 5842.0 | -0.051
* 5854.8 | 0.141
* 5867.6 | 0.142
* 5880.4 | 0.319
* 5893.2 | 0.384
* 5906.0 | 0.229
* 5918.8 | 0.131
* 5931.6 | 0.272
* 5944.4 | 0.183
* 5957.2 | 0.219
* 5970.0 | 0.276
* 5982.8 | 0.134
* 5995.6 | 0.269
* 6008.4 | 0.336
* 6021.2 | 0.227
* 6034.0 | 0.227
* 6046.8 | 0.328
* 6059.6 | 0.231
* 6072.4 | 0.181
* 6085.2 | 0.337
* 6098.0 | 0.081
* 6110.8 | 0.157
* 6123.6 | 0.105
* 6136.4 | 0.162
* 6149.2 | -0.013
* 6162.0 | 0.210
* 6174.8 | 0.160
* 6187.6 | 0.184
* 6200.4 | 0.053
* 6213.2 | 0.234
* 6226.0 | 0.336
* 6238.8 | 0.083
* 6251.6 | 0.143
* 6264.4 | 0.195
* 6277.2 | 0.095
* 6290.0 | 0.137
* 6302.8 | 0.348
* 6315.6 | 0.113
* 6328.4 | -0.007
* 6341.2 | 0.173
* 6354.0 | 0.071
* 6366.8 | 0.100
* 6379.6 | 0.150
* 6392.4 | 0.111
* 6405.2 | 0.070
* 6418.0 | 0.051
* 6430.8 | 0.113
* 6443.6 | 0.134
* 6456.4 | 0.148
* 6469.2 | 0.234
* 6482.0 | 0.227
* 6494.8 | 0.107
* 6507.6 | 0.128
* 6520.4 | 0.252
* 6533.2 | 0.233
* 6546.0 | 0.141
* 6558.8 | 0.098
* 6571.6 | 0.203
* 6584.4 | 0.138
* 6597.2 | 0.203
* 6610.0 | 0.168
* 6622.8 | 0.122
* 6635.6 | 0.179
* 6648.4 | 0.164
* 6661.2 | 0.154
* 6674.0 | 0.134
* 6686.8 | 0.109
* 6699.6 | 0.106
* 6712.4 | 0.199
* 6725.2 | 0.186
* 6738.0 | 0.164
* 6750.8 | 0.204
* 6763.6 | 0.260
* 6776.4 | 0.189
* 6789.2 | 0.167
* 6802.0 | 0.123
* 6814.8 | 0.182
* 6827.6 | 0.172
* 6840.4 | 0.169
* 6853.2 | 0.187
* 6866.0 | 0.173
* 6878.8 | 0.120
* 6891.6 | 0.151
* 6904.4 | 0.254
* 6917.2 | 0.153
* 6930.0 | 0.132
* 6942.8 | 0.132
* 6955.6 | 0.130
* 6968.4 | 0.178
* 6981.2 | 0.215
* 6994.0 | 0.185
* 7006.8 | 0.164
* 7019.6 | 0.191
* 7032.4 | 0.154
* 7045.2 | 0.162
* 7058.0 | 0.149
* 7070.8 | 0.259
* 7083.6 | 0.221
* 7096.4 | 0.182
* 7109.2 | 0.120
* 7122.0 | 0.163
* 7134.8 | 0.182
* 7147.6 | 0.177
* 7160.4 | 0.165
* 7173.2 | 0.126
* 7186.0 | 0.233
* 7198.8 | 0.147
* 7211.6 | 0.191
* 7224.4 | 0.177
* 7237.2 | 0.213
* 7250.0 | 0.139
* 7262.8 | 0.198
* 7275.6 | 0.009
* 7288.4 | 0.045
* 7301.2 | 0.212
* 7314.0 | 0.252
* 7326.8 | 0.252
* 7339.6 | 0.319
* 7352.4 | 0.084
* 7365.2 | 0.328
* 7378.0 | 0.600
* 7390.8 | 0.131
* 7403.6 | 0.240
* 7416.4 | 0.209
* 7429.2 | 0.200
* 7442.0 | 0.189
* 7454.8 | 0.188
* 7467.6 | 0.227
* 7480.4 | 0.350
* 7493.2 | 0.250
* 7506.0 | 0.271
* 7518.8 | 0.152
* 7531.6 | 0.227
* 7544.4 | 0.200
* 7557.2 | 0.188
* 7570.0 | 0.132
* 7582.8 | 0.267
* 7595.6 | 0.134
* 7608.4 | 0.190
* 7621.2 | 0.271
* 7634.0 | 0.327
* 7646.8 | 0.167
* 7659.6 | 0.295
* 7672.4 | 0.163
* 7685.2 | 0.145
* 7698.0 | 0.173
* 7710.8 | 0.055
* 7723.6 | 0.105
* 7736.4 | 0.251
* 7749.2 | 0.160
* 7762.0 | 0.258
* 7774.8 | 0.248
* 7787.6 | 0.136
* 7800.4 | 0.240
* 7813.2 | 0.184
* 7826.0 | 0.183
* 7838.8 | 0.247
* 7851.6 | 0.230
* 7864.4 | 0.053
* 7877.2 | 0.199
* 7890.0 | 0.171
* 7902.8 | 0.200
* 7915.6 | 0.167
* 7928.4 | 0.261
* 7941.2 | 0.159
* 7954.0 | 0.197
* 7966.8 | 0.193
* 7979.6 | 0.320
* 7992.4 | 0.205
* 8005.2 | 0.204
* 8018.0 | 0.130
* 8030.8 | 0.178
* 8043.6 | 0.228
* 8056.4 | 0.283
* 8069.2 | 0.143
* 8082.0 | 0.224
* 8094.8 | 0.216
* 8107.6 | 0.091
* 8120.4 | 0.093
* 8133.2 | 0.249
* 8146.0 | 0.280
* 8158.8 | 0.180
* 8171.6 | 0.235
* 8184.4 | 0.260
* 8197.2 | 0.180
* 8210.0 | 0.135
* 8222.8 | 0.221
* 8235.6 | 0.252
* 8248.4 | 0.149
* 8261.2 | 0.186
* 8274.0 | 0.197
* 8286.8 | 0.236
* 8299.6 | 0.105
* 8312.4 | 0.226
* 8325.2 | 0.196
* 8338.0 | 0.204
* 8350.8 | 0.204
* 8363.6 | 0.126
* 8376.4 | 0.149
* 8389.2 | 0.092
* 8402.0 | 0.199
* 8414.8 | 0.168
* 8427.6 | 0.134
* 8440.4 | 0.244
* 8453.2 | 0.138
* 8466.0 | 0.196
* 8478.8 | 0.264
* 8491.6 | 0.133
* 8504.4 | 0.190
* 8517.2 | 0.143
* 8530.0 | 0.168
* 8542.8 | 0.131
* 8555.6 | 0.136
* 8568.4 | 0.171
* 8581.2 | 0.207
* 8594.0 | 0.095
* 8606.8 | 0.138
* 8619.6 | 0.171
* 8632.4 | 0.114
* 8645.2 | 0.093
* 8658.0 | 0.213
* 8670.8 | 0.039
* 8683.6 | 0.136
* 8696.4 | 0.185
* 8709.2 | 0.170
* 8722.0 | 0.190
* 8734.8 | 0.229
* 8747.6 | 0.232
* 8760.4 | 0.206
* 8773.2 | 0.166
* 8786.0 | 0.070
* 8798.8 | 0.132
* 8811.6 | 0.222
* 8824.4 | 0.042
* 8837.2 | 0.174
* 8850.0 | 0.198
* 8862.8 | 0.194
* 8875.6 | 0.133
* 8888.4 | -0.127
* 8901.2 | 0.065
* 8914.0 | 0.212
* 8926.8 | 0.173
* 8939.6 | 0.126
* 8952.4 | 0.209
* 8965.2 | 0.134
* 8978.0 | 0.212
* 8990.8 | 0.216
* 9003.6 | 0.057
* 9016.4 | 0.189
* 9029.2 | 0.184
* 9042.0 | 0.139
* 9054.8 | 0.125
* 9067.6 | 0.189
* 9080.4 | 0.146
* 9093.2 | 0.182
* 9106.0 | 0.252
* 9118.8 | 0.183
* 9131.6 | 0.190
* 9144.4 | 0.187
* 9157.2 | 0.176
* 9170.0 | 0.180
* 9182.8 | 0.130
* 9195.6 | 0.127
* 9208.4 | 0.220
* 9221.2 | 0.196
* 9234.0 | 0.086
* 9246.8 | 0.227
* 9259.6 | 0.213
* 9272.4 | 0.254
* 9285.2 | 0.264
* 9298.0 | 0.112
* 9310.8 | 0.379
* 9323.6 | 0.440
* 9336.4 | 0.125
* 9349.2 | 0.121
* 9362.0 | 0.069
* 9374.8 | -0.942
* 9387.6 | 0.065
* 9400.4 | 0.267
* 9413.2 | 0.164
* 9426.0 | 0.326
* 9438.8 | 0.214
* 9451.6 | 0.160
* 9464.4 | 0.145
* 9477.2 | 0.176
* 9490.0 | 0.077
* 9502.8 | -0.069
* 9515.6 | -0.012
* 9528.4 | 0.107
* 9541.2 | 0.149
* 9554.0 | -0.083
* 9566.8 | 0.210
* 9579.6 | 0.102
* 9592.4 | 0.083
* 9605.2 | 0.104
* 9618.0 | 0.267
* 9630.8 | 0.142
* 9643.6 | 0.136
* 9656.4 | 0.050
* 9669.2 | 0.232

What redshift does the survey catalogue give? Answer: 0.98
